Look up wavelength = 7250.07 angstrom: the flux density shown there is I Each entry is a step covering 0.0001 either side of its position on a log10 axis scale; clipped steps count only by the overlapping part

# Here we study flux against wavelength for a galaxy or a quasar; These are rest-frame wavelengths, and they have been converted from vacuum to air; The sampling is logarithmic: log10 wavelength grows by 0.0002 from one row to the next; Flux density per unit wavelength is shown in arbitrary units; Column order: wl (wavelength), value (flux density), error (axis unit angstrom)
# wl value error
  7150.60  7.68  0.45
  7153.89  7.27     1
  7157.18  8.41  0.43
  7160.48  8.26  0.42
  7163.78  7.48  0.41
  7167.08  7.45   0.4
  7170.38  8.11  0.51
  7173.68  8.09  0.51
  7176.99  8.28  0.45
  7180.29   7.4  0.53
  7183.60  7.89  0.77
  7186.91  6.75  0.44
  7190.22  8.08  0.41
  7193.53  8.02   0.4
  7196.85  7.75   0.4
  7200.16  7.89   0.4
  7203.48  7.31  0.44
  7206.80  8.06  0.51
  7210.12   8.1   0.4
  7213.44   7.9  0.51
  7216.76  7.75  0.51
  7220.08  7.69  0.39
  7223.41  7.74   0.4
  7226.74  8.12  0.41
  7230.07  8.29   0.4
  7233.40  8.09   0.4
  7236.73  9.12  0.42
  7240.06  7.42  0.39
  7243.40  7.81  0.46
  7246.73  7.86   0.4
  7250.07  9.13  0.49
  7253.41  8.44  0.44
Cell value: 9.13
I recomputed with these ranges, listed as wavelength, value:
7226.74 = 8.12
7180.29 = 7.4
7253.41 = 8.44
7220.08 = 7.69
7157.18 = 8.41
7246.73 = 7.86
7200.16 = 7.89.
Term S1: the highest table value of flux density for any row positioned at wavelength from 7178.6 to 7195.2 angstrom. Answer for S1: 8.08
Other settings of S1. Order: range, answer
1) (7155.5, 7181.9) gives 8.41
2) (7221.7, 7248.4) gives 9.12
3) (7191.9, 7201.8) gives 8.02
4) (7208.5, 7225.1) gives 8.1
